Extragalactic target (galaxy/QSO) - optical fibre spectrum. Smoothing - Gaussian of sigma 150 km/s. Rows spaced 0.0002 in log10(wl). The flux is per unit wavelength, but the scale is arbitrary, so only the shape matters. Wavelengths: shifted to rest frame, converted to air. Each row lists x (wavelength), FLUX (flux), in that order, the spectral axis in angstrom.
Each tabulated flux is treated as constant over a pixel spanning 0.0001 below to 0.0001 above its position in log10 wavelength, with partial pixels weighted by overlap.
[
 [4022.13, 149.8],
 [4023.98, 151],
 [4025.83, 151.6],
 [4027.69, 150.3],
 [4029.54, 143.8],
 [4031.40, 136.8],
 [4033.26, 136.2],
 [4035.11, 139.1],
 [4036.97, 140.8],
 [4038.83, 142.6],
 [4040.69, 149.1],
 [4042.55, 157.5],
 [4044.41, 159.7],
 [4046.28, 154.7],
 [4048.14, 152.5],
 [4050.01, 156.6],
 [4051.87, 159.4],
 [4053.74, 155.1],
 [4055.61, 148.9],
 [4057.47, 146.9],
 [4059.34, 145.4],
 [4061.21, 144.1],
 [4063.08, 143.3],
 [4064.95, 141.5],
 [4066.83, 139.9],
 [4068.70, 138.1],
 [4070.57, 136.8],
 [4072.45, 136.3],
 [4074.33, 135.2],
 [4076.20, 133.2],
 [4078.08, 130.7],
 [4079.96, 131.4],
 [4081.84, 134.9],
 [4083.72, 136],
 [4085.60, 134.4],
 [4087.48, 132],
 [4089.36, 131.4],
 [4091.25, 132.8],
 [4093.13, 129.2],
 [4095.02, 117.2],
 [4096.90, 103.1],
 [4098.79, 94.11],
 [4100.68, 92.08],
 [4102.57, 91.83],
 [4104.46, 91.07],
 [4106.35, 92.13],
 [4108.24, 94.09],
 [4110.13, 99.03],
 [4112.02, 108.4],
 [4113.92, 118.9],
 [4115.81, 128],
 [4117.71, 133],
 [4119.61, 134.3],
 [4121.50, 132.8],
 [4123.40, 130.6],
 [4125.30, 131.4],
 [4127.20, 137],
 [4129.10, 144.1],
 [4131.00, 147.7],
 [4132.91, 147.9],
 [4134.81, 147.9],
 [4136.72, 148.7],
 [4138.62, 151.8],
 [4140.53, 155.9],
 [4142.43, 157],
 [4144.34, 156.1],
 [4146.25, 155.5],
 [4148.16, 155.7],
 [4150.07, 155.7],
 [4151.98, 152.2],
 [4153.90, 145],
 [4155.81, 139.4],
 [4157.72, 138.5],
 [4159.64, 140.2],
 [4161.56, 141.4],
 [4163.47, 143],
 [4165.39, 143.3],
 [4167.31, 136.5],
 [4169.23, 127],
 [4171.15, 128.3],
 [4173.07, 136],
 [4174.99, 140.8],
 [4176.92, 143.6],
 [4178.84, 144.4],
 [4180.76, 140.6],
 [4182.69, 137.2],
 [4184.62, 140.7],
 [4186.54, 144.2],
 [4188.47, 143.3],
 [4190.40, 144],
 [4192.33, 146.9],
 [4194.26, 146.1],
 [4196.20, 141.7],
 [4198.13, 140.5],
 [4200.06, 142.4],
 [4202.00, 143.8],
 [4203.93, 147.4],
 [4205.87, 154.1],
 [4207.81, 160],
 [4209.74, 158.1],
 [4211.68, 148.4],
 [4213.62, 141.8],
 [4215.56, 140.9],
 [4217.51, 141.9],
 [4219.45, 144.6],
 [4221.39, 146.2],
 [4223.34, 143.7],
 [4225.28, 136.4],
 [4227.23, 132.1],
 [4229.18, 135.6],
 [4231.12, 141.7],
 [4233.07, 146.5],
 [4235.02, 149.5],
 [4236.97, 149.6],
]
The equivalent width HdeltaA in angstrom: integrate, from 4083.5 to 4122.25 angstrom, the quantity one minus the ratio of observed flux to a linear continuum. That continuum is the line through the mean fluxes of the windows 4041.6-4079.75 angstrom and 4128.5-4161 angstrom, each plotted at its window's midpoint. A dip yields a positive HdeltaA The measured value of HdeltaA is 8.5 angstrom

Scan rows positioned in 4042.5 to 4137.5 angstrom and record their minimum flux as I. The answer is 91.07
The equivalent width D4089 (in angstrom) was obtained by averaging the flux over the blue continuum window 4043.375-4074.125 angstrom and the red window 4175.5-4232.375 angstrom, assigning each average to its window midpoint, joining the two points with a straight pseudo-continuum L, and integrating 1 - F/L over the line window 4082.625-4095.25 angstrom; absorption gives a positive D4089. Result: 1.3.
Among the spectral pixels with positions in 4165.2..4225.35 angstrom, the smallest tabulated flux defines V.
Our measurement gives 127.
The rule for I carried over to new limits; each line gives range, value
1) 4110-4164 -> 99.03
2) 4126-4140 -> 137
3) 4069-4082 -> 130.7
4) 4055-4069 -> 138.1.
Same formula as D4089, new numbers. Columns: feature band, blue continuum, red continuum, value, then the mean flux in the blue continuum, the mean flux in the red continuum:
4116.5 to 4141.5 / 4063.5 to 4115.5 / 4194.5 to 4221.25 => -2.3 angstrom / 121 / 147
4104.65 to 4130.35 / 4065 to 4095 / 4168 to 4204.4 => 2.9 angstrom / 134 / 141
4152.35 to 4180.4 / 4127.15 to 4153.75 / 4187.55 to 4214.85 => 1.9 angstrom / 151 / 147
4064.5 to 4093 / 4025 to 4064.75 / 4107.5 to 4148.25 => 1.8 angstrom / 148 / 137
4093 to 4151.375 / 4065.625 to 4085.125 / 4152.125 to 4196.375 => 3.9 angstrom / 135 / 141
